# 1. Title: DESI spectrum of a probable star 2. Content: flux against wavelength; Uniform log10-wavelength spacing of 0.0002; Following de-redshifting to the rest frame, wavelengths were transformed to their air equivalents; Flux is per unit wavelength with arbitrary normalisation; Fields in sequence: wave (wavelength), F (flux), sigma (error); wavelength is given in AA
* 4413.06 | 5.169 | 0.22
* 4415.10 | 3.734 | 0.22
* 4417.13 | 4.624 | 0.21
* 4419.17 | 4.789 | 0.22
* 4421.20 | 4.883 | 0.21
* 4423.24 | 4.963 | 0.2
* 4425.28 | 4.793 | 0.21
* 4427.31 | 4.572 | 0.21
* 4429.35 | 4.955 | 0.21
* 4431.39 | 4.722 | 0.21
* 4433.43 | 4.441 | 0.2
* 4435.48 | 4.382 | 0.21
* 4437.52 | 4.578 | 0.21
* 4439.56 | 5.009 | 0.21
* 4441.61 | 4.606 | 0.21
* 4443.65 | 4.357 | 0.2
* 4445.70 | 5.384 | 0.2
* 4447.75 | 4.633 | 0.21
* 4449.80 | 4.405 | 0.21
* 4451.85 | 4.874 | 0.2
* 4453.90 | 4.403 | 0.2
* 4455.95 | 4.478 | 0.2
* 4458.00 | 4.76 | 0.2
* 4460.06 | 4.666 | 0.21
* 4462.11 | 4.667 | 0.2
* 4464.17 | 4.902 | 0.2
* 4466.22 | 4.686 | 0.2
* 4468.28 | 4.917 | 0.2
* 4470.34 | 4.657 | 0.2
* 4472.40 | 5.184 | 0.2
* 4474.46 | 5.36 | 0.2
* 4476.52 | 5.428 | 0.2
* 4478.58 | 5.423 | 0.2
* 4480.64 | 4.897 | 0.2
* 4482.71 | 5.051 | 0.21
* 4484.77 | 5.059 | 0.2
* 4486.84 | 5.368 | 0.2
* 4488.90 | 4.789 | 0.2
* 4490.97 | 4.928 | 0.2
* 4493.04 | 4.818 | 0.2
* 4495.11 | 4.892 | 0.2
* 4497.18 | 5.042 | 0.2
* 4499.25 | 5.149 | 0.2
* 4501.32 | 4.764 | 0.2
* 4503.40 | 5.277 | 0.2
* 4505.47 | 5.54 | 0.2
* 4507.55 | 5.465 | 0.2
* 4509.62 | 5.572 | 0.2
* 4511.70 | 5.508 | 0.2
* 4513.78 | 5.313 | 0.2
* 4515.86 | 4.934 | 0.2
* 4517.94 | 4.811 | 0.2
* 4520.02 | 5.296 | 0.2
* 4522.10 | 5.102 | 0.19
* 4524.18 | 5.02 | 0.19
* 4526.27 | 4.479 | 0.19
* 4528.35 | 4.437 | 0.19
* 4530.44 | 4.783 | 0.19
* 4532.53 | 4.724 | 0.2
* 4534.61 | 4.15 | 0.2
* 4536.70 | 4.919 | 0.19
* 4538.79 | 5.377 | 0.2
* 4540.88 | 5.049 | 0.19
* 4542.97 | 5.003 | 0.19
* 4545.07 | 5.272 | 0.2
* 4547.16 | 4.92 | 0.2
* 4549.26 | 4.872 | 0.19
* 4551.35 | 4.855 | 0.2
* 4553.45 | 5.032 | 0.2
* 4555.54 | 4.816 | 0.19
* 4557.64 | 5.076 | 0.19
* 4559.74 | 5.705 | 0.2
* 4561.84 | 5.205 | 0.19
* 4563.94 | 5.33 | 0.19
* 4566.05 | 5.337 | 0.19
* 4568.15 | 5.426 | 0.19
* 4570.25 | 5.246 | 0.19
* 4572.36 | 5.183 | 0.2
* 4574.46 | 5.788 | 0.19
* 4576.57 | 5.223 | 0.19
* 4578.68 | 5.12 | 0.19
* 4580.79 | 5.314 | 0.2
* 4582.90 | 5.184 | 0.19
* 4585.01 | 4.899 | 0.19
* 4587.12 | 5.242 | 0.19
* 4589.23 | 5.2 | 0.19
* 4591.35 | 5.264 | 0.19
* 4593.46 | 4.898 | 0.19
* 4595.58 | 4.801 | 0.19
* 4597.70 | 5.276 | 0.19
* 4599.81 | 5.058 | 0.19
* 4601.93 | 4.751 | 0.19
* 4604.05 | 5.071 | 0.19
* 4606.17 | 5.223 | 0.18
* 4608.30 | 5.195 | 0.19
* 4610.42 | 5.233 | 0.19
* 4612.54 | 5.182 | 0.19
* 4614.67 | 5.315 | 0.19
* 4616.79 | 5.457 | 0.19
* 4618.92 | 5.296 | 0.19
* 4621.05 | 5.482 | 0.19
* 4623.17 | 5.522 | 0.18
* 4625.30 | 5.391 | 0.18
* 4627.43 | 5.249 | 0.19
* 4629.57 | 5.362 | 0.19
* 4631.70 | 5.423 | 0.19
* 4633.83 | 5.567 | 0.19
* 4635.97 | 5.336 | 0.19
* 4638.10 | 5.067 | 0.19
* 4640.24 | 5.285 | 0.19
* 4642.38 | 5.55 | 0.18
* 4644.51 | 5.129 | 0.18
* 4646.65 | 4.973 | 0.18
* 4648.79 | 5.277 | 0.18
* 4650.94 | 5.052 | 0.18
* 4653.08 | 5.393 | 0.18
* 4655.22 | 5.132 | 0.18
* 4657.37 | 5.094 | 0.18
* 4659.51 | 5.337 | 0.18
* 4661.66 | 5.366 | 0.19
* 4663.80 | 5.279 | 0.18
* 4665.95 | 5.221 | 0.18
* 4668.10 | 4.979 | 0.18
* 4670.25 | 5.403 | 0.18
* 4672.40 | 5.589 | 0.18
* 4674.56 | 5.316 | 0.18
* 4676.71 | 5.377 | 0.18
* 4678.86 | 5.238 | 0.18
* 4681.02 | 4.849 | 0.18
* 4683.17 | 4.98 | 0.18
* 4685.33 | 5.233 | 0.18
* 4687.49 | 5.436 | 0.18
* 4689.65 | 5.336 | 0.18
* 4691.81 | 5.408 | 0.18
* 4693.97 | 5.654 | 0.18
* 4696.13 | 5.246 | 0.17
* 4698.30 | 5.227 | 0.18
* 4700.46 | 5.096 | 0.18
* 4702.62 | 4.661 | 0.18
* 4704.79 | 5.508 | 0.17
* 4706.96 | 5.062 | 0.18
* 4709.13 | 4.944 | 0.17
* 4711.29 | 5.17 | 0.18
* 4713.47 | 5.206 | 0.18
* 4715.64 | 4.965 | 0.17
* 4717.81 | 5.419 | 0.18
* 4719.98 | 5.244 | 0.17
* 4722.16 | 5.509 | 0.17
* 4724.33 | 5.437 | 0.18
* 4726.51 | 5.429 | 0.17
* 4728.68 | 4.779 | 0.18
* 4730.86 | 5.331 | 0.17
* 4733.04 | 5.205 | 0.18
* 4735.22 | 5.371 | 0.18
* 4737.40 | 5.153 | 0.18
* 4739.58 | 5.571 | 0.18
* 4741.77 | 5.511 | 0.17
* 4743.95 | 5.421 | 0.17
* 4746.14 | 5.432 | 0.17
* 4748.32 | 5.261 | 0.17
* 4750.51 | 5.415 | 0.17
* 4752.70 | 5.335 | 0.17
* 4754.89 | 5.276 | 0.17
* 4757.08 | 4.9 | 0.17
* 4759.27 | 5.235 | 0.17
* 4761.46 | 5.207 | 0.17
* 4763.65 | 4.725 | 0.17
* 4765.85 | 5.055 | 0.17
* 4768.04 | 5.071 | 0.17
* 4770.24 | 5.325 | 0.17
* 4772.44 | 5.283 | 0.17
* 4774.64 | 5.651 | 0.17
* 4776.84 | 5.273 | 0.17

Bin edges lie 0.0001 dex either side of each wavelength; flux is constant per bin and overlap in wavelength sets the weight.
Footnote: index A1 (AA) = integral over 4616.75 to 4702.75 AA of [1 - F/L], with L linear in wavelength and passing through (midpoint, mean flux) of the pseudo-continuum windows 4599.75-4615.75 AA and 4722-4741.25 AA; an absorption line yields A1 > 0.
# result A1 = -1.2 AA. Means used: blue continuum 5.13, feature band 5.28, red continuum 5.31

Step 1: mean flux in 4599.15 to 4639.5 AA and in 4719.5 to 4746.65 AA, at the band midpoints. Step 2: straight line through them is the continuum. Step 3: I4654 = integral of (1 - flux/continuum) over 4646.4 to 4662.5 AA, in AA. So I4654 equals 0.2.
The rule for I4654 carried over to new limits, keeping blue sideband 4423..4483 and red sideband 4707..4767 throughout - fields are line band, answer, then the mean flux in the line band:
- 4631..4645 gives -0.7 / 5.35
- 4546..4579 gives -1.5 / 5.2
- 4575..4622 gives -1.4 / 5.17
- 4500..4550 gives -1.2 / 5.03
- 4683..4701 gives -0.5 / 5.31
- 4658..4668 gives -0.3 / 5.26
